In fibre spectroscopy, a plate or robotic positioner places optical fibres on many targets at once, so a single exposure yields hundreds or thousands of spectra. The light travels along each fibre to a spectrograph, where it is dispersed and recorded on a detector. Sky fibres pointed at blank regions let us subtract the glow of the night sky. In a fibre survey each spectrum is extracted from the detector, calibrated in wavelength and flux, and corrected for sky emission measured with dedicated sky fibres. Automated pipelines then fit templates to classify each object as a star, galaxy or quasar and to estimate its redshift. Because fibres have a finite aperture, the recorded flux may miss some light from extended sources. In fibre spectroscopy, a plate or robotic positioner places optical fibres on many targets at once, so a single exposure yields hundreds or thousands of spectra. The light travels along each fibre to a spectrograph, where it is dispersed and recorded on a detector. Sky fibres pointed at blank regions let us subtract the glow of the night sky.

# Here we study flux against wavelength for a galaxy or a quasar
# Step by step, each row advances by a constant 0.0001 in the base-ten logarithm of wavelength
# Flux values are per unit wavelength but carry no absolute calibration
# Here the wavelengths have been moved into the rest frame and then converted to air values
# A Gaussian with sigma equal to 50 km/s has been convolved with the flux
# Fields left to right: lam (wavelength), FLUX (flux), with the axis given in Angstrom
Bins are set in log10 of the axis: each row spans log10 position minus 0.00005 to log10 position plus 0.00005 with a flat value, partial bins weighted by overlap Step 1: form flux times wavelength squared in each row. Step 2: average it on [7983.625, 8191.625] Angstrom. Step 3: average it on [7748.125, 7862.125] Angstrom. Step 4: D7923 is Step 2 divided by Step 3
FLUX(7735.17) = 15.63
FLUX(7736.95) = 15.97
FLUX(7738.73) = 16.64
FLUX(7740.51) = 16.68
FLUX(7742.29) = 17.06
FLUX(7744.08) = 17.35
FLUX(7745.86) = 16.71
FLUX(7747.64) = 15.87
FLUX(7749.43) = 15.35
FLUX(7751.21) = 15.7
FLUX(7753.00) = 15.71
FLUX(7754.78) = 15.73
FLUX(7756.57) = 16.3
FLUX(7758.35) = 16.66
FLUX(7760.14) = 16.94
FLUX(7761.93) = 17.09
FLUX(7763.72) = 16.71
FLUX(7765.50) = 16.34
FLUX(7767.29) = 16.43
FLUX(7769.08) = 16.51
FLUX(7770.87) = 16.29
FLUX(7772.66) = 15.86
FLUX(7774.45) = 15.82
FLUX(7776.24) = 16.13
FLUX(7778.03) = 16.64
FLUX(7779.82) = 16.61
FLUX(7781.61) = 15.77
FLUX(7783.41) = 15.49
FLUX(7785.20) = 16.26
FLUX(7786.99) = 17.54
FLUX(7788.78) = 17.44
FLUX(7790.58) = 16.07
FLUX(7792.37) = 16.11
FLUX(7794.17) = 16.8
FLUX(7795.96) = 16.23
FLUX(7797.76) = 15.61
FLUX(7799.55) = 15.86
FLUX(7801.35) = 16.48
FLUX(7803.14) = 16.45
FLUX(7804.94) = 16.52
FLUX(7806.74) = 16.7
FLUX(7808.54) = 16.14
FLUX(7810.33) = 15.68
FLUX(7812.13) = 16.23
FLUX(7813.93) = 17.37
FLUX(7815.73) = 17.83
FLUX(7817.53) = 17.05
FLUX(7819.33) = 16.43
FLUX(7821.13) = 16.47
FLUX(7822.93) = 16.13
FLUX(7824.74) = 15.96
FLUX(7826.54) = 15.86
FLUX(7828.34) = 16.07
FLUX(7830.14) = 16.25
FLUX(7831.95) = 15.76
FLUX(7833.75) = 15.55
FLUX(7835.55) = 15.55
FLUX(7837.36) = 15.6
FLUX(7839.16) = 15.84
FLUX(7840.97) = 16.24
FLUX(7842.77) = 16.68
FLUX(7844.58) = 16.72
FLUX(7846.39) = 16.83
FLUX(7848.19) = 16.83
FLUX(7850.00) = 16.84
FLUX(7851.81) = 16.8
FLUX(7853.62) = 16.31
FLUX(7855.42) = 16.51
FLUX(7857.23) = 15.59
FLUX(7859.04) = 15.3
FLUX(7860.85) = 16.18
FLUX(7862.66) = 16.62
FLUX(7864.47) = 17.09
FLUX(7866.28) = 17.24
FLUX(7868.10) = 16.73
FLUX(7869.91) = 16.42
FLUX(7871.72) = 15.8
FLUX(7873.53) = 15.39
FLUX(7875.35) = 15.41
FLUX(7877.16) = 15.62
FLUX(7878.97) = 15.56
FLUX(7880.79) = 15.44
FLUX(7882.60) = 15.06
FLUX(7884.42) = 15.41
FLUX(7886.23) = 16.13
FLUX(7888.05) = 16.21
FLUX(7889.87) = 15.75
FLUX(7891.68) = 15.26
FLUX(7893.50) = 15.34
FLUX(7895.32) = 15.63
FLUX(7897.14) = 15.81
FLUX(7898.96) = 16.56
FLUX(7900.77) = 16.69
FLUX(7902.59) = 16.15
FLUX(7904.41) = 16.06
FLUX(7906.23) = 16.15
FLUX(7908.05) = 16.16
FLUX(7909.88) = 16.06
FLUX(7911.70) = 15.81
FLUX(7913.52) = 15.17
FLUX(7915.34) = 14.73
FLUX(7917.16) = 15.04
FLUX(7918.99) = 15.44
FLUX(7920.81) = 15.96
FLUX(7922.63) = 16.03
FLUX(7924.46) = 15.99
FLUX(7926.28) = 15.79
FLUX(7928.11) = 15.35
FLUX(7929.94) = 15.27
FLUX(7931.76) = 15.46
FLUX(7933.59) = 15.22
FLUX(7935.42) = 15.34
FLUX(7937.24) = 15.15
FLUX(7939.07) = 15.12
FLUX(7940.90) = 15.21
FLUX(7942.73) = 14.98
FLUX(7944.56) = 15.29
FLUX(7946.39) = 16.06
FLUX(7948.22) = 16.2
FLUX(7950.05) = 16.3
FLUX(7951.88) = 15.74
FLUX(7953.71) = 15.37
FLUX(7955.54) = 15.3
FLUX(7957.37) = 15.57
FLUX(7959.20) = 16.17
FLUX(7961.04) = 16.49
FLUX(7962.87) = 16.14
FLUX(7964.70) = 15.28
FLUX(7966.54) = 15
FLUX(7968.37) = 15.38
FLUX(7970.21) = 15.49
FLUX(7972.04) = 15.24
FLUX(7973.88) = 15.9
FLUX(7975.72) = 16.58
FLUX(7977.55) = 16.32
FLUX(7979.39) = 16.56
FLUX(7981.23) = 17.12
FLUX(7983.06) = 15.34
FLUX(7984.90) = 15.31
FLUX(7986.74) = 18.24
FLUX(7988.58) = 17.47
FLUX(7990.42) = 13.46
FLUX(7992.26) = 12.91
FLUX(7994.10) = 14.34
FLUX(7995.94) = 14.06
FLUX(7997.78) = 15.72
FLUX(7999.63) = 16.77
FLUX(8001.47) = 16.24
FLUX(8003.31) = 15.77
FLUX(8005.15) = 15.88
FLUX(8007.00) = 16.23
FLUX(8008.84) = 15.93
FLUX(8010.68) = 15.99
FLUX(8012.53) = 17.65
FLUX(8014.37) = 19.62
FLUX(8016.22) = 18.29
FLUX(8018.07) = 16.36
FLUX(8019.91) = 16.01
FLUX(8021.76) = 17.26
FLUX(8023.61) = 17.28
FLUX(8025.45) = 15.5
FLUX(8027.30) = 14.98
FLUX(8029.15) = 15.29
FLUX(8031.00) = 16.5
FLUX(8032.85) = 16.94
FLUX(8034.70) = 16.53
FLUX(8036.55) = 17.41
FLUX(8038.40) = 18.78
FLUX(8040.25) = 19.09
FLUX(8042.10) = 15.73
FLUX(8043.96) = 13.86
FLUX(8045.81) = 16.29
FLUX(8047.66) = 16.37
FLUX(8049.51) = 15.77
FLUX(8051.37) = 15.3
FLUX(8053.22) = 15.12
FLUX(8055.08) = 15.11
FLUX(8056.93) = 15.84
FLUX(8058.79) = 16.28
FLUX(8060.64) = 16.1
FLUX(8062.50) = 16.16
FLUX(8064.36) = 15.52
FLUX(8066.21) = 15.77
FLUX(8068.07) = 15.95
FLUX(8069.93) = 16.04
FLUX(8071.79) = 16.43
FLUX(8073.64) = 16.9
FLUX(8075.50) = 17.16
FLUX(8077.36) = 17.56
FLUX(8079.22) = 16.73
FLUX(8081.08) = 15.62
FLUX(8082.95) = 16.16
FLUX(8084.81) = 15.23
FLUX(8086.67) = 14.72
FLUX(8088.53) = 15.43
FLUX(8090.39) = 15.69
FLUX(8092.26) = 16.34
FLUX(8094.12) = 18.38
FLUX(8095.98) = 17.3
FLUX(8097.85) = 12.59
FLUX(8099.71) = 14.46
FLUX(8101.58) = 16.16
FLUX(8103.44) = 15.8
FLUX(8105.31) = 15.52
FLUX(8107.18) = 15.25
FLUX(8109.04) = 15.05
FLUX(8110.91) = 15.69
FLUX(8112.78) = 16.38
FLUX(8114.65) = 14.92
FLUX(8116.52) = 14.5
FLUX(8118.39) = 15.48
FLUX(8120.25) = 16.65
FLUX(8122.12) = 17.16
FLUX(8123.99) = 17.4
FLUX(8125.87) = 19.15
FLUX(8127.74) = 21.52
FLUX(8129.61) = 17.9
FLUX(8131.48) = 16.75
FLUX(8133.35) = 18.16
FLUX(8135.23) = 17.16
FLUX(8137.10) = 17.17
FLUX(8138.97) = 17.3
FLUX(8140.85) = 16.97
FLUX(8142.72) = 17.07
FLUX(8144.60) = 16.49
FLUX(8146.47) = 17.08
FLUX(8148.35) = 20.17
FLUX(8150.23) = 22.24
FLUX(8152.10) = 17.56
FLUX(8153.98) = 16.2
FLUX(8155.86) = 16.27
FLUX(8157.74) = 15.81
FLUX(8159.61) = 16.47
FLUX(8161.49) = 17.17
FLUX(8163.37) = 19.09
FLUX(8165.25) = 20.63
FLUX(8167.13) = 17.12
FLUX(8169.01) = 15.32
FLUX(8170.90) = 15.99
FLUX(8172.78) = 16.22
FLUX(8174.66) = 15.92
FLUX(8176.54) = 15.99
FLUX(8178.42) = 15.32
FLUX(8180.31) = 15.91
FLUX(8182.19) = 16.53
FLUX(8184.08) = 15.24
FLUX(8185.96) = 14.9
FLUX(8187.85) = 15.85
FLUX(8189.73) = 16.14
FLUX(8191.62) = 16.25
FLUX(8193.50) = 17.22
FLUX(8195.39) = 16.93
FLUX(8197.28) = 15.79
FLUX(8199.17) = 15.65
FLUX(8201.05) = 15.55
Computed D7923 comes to 1.08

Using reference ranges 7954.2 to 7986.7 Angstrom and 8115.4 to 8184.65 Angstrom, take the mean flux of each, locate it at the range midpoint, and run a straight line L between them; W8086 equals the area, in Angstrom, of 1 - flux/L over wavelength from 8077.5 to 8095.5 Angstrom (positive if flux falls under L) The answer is 0.6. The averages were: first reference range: 15.9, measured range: 16.1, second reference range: 17.2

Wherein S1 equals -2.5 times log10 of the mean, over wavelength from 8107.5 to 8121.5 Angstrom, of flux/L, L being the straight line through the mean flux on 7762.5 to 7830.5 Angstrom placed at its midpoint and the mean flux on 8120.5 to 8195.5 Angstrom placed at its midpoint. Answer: 0.099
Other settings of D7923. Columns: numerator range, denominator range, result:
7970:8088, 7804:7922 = 1.05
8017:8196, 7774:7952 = 1.09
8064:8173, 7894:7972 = 1.12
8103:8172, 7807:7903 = 1.14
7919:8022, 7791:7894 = 1.01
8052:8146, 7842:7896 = 1.08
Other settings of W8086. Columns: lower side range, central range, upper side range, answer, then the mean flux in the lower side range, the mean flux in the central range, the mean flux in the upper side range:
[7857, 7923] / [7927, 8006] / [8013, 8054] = 3.0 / 15.9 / 15.6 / 16.6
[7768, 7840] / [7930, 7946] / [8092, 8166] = 1.3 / 16.3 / 15.3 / 17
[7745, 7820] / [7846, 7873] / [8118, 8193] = 0.1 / 16.4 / 16.5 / 17.1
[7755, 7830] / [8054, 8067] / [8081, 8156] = 0.6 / 16.4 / 15.8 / 16.7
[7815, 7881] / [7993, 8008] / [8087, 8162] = 0.8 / 16.2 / 15.6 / 16.8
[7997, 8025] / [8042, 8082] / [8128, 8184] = 2.1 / 16.7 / 16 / 17.2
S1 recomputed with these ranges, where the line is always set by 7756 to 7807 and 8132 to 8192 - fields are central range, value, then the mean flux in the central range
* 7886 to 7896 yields 0.06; 15.7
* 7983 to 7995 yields 0.10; 15.3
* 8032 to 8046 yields -0.01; 16.9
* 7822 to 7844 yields 0.03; 16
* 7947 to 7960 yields 0.05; 15.8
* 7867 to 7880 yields 0.05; 15.9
